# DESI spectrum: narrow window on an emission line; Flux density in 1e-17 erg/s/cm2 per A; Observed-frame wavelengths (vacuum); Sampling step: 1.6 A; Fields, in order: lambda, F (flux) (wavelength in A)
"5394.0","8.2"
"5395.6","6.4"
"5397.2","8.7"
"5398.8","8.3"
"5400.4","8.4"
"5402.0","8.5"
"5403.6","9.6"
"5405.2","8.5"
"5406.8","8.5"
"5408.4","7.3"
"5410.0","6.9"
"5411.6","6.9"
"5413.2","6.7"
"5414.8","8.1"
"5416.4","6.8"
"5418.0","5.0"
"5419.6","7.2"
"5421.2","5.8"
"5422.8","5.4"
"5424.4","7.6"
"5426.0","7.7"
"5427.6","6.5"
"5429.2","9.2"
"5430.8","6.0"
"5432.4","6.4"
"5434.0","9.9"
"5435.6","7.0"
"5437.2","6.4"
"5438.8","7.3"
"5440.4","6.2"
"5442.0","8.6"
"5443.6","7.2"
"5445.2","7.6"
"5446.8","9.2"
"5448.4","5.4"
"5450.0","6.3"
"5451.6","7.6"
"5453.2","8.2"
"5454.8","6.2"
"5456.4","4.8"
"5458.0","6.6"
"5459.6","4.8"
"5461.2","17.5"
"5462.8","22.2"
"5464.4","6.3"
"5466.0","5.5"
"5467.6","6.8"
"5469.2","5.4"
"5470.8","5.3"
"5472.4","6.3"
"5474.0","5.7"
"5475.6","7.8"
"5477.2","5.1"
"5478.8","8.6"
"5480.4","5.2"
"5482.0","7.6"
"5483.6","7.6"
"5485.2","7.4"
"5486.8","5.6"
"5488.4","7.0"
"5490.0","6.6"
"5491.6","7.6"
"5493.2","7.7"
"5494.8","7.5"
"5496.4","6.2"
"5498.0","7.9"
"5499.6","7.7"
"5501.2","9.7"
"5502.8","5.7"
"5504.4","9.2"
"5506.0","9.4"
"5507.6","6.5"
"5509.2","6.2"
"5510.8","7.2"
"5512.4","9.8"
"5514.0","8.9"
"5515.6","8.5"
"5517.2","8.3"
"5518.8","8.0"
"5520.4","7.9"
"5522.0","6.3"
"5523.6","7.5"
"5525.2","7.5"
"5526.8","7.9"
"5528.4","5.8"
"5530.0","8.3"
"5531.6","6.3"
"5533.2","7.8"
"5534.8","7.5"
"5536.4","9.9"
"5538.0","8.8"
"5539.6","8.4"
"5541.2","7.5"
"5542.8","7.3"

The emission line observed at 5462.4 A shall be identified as H-beta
